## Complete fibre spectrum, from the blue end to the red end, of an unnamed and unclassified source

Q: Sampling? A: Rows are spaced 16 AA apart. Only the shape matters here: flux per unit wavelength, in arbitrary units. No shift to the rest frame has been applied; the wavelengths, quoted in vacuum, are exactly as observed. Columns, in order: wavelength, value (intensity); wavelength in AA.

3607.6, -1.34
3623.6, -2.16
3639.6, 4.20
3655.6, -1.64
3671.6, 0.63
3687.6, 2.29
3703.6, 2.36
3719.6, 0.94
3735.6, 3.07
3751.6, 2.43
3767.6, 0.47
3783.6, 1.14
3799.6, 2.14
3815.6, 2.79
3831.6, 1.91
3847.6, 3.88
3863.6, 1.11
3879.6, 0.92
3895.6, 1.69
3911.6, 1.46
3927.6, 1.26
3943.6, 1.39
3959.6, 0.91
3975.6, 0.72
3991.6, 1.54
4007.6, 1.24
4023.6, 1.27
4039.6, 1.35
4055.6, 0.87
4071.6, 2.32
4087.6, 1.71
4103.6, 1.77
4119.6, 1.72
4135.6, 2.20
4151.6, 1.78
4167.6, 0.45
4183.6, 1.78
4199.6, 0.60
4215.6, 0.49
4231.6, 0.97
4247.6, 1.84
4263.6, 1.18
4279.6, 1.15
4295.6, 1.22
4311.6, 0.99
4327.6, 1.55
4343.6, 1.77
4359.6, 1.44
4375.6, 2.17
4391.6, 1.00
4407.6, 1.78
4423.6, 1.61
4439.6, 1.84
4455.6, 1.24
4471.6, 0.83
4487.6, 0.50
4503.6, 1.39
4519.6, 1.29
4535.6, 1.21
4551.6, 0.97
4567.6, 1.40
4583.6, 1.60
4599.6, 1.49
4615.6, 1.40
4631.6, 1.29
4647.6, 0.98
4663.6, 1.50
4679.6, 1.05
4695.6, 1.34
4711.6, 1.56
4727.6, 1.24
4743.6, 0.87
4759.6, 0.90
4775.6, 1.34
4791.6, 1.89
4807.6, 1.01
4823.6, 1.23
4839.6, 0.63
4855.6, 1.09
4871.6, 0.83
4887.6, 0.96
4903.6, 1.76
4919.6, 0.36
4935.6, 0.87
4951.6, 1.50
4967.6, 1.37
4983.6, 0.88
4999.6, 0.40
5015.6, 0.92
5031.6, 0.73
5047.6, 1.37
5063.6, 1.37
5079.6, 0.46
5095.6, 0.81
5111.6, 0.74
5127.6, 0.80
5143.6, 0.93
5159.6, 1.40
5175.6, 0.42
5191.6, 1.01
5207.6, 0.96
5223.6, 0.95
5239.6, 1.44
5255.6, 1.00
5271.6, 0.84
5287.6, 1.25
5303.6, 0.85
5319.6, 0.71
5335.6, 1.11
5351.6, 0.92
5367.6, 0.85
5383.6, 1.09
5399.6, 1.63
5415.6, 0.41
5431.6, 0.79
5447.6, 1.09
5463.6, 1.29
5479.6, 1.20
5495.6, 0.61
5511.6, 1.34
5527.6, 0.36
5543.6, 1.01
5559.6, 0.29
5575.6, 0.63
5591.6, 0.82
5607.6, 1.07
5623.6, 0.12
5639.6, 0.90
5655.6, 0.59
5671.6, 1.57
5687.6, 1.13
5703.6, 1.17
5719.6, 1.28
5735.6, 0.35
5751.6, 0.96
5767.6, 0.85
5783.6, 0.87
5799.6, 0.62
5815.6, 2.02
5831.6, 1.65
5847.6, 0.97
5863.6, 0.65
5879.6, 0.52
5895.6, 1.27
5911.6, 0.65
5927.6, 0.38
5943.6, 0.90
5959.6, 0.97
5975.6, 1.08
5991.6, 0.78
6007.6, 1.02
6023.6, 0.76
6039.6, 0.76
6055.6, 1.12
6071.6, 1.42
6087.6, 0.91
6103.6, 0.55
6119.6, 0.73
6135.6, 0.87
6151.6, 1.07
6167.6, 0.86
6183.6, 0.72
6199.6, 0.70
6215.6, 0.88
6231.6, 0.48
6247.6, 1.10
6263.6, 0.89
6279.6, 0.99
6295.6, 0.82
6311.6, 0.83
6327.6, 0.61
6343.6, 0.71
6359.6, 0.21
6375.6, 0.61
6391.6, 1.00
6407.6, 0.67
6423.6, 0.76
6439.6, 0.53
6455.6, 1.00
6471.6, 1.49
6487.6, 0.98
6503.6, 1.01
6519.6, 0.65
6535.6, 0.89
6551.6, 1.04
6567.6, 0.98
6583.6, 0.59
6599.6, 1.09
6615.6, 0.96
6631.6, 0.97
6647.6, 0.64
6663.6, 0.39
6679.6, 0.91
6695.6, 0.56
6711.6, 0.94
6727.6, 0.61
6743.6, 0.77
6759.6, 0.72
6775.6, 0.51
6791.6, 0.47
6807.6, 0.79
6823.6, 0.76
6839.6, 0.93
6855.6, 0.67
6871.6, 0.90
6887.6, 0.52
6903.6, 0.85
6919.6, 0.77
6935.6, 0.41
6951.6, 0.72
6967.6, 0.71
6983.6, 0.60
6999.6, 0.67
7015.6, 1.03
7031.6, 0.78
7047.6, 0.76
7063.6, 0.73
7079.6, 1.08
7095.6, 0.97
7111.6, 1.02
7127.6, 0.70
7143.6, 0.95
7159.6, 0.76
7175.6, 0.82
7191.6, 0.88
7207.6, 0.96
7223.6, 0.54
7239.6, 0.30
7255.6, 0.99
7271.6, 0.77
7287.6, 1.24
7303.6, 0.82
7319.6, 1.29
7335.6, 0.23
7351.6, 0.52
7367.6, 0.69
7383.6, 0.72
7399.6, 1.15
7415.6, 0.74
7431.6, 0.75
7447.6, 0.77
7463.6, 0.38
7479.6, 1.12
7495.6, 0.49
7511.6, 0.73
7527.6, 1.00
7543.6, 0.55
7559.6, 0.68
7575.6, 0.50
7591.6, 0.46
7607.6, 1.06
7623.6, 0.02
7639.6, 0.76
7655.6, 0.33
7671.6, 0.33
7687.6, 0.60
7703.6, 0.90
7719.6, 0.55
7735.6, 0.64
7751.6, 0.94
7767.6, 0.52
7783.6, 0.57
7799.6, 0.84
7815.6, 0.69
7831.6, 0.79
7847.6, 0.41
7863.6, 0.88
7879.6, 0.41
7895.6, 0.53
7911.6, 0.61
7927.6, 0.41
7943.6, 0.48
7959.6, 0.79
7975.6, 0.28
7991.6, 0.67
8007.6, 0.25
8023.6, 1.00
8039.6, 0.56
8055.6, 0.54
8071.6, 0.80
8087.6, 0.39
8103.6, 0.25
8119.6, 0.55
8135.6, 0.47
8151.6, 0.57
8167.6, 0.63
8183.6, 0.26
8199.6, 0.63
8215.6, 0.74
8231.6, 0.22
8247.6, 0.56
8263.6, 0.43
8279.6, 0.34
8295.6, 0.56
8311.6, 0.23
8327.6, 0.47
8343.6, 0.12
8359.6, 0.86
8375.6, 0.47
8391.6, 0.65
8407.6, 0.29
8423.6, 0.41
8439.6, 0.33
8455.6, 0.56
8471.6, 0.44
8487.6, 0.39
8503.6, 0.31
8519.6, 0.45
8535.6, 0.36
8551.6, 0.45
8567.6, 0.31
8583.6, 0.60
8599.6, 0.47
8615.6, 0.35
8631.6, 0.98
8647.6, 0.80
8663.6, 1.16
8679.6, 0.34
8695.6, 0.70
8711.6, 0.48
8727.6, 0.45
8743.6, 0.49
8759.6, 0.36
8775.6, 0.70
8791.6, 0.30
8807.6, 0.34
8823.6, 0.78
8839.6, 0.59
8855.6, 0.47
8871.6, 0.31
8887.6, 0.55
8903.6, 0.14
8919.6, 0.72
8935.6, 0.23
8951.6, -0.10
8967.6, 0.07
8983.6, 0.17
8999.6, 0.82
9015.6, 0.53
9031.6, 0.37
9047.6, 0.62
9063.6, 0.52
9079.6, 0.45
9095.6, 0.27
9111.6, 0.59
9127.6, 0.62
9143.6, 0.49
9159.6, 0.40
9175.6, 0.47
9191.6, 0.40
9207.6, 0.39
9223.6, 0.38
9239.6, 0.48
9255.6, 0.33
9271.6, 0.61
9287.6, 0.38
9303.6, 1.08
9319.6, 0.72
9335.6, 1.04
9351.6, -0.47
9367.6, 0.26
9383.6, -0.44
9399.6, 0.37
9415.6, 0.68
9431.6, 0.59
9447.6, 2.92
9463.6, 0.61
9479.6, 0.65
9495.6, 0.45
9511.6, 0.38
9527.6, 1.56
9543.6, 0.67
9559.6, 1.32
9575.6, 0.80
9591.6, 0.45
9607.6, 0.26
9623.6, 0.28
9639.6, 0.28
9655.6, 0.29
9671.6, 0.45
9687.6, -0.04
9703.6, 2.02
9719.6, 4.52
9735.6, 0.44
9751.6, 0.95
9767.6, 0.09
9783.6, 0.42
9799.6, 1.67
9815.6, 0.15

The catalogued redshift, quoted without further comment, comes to 1.605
